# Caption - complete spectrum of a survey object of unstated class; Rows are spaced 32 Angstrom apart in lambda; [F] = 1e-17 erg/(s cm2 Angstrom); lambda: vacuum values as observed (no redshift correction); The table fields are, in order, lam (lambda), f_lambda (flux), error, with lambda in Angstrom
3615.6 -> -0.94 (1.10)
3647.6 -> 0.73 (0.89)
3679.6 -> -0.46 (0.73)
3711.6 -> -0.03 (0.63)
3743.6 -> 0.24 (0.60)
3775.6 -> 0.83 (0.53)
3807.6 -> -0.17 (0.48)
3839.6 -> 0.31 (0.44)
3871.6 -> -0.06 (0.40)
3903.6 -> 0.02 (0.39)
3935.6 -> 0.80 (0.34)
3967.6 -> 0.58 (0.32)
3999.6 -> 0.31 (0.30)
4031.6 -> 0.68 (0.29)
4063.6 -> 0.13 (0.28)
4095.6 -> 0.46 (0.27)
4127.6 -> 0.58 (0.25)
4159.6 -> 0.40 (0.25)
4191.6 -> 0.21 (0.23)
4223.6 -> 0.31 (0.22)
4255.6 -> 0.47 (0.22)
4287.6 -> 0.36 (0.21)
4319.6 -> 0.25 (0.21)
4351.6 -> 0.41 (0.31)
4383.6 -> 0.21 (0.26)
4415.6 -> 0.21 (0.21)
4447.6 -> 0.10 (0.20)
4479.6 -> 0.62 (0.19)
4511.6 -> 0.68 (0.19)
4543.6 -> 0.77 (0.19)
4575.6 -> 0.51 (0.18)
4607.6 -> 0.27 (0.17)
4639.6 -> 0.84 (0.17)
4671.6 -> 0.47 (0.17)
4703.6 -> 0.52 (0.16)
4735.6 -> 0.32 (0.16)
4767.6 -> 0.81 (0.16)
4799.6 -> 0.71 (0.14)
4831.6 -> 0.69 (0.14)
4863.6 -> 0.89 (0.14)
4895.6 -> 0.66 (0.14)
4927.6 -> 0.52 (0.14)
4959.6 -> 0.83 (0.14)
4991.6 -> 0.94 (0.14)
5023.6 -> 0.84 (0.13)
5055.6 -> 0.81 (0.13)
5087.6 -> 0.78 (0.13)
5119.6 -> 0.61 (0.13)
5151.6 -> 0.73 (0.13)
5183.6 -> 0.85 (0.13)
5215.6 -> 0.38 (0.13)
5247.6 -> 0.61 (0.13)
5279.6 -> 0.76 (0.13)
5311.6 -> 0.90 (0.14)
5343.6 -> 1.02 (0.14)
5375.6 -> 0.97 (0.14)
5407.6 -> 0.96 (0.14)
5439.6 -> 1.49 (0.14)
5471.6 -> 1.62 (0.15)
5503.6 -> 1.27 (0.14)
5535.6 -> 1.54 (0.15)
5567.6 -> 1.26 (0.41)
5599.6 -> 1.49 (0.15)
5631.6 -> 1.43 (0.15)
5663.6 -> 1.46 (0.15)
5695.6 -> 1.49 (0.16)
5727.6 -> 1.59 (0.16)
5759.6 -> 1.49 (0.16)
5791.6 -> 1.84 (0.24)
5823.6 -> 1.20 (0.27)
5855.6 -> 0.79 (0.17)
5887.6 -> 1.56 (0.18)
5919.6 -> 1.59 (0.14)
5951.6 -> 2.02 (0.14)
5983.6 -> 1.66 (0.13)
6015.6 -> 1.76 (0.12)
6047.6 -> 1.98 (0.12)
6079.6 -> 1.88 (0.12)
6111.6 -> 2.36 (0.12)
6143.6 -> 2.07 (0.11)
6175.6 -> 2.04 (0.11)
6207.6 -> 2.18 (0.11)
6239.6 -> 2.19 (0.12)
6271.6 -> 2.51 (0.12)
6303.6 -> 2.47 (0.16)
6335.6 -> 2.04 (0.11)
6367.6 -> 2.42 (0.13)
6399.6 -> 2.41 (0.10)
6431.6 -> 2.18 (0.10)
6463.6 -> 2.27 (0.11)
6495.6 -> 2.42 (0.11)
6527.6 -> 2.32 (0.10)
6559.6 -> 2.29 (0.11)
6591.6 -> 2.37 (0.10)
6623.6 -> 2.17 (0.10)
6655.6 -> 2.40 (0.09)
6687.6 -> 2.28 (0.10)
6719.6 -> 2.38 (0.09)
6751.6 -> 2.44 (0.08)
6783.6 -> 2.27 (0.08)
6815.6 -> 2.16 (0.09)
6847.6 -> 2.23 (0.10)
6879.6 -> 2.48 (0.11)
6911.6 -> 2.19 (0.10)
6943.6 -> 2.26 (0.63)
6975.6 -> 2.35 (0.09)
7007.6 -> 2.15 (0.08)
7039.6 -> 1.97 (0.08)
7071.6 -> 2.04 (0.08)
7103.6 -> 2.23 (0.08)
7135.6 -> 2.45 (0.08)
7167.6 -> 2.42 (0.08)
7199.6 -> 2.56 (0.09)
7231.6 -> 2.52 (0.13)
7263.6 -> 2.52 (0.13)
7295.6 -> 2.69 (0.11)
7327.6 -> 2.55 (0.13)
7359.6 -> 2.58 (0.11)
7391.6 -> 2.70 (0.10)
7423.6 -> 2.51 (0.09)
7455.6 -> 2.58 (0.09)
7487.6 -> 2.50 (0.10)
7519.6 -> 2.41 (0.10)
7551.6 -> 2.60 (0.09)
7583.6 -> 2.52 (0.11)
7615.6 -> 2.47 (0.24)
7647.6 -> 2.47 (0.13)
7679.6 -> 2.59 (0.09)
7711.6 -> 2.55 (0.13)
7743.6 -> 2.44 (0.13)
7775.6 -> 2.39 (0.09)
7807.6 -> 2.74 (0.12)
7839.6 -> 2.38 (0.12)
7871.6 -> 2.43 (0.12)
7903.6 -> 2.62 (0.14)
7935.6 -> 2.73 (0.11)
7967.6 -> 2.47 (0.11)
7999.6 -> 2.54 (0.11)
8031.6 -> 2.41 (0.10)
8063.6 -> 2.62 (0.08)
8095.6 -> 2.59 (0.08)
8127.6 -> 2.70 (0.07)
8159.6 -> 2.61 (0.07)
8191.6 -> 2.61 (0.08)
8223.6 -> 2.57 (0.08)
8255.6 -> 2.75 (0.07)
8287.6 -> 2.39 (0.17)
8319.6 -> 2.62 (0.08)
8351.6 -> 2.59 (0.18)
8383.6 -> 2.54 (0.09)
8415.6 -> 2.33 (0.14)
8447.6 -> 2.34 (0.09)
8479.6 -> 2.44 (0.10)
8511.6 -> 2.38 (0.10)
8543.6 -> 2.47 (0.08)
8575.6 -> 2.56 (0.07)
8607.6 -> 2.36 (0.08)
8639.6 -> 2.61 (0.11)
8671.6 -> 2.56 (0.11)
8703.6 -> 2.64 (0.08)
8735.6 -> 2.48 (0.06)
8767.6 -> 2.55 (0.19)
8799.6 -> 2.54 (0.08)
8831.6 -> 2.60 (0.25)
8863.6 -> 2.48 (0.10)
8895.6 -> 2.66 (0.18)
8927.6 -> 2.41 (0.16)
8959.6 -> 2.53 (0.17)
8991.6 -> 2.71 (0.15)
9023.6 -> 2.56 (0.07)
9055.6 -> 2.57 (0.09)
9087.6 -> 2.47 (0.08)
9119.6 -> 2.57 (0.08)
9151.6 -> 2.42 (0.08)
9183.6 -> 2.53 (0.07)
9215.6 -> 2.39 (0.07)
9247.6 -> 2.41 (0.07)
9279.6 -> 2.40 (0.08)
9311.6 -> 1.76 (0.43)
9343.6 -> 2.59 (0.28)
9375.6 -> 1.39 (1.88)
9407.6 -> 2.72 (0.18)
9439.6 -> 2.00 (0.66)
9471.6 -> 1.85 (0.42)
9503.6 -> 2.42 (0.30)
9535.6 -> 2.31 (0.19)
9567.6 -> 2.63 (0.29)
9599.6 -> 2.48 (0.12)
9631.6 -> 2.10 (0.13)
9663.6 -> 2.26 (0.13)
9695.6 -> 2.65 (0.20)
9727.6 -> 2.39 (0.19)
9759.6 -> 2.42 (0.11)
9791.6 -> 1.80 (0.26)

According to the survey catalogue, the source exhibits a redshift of 0.36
